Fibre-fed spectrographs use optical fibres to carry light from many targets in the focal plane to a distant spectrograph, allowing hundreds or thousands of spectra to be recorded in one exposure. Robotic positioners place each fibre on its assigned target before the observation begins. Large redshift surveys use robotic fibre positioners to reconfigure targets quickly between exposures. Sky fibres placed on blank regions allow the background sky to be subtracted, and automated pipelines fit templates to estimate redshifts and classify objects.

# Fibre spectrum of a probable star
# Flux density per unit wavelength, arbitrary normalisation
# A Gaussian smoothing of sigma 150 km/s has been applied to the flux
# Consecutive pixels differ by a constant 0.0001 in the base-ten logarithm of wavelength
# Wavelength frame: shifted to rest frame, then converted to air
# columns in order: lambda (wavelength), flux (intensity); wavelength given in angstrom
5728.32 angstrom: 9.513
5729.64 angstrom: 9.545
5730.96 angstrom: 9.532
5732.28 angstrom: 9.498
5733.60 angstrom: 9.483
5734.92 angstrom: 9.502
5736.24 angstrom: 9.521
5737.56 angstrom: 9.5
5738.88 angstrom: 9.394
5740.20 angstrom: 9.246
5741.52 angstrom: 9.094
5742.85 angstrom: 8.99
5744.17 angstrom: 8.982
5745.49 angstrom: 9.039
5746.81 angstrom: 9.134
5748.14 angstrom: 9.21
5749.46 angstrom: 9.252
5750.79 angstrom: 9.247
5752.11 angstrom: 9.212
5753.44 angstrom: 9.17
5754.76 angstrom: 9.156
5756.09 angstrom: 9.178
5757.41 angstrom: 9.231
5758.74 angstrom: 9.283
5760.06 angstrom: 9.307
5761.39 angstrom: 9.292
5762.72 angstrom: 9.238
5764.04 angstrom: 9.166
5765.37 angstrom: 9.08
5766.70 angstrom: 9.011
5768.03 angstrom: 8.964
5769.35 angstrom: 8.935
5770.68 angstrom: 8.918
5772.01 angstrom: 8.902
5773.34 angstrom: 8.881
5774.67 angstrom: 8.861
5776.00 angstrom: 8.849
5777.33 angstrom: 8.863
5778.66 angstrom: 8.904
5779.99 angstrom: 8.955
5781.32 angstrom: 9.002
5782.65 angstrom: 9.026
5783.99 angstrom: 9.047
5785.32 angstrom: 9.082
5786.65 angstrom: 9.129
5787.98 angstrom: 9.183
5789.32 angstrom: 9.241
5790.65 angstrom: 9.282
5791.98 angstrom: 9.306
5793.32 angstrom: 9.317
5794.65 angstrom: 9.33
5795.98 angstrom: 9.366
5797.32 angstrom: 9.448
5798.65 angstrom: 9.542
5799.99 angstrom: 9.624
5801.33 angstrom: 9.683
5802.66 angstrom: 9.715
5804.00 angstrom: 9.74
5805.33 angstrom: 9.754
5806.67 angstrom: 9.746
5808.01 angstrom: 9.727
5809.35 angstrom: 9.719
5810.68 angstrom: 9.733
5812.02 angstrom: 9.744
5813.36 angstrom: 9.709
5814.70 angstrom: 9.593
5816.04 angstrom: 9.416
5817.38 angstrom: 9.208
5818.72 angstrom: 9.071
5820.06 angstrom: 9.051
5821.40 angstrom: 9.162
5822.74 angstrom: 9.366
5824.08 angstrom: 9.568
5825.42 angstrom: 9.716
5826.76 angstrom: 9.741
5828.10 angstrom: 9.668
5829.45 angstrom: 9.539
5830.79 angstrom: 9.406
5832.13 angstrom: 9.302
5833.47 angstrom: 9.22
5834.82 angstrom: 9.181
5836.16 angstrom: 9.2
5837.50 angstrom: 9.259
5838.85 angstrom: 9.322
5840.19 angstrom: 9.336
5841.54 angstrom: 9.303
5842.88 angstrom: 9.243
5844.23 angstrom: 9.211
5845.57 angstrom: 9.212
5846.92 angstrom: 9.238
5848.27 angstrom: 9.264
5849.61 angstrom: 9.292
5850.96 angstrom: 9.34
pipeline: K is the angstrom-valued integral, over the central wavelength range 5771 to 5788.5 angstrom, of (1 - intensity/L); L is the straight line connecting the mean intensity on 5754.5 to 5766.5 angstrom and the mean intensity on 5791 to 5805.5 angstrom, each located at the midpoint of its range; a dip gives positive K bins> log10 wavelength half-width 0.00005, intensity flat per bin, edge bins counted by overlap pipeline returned 0.7 angstrom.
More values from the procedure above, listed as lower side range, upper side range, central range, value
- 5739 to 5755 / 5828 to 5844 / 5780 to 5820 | -0.7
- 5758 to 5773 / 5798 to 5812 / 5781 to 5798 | 0.4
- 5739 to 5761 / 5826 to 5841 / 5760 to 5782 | 0.5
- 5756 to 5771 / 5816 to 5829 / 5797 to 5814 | -0.7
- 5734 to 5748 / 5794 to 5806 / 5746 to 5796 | 1.6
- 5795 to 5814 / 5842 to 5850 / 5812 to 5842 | 0.2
